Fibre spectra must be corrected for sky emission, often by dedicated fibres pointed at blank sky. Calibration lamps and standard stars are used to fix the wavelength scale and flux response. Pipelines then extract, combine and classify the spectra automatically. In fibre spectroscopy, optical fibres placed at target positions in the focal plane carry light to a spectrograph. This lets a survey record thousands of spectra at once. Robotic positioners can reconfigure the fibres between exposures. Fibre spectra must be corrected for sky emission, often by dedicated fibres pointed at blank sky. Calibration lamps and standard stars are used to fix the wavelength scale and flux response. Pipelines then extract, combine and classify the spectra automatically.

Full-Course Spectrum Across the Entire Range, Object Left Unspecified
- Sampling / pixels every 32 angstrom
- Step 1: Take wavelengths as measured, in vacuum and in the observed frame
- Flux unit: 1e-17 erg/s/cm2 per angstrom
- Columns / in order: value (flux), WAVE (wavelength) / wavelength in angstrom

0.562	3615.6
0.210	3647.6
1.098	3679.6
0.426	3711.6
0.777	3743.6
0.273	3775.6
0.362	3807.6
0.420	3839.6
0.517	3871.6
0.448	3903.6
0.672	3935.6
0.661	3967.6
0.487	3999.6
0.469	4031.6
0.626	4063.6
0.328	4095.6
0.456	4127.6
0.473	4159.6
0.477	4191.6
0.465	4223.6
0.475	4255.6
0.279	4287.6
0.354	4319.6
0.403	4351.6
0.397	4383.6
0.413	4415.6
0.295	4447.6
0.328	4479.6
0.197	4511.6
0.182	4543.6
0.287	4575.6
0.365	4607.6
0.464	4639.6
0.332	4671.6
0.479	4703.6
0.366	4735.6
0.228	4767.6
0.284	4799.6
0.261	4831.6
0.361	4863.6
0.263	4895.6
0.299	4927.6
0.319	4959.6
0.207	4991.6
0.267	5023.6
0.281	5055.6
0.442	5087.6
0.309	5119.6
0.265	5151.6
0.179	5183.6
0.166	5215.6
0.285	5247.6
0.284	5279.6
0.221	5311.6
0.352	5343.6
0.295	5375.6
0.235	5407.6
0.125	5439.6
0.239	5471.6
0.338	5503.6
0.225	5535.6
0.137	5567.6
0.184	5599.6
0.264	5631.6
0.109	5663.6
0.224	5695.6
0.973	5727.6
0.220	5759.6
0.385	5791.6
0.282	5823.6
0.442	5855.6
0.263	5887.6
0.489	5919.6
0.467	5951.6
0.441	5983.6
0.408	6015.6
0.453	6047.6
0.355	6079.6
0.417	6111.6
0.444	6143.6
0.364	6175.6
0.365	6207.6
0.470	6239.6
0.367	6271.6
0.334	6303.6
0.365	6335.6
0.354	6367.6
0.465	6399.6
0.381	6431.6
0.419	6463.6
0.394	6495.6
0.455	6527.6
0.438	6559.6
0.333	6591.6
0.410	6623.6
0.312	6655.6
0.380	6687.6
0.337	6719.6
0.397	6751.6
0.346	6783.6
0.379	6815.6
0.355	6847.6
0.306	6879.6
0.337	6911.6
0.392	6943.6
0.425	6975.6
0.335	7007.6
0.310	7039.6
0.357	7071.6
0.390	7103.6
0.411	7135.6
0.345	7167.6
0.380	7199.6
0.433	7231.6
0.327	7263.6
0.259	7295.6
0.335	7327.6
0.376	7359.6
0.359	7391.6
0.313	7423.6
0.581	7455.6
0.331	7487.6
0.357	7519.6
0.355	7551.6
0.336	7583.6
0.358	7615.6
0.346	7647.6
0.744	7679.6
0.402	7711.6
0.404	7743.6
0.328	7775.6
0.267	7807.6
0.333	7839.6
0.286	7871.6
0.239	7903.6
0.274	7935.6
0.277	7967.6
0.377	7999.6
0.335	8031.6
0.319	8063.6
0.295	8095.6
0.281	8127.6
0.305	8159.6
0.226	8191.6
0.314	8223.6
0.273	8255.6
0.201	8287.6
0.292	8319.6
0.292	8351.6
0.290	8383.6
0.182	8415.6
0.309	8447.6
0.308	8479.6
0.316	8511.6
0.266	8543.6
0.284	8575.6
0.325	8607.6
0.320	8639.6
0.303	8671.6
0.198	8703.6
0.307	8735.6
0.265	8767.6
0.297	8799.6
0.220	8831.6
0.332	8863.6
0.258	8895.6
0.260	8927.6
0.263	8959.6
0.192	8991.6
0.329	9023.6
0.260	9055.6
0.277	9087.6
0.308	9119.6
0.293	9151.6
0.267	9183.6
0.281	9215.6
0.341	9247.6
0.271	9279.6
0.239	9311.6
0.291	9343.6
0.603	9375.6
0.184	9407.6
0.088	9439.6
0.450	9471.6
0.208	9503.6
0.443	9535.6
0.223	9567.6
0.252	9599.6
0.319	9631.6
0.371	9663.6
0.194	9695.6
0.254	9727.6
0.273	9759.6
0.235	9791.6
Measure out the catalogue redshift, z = 0.534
